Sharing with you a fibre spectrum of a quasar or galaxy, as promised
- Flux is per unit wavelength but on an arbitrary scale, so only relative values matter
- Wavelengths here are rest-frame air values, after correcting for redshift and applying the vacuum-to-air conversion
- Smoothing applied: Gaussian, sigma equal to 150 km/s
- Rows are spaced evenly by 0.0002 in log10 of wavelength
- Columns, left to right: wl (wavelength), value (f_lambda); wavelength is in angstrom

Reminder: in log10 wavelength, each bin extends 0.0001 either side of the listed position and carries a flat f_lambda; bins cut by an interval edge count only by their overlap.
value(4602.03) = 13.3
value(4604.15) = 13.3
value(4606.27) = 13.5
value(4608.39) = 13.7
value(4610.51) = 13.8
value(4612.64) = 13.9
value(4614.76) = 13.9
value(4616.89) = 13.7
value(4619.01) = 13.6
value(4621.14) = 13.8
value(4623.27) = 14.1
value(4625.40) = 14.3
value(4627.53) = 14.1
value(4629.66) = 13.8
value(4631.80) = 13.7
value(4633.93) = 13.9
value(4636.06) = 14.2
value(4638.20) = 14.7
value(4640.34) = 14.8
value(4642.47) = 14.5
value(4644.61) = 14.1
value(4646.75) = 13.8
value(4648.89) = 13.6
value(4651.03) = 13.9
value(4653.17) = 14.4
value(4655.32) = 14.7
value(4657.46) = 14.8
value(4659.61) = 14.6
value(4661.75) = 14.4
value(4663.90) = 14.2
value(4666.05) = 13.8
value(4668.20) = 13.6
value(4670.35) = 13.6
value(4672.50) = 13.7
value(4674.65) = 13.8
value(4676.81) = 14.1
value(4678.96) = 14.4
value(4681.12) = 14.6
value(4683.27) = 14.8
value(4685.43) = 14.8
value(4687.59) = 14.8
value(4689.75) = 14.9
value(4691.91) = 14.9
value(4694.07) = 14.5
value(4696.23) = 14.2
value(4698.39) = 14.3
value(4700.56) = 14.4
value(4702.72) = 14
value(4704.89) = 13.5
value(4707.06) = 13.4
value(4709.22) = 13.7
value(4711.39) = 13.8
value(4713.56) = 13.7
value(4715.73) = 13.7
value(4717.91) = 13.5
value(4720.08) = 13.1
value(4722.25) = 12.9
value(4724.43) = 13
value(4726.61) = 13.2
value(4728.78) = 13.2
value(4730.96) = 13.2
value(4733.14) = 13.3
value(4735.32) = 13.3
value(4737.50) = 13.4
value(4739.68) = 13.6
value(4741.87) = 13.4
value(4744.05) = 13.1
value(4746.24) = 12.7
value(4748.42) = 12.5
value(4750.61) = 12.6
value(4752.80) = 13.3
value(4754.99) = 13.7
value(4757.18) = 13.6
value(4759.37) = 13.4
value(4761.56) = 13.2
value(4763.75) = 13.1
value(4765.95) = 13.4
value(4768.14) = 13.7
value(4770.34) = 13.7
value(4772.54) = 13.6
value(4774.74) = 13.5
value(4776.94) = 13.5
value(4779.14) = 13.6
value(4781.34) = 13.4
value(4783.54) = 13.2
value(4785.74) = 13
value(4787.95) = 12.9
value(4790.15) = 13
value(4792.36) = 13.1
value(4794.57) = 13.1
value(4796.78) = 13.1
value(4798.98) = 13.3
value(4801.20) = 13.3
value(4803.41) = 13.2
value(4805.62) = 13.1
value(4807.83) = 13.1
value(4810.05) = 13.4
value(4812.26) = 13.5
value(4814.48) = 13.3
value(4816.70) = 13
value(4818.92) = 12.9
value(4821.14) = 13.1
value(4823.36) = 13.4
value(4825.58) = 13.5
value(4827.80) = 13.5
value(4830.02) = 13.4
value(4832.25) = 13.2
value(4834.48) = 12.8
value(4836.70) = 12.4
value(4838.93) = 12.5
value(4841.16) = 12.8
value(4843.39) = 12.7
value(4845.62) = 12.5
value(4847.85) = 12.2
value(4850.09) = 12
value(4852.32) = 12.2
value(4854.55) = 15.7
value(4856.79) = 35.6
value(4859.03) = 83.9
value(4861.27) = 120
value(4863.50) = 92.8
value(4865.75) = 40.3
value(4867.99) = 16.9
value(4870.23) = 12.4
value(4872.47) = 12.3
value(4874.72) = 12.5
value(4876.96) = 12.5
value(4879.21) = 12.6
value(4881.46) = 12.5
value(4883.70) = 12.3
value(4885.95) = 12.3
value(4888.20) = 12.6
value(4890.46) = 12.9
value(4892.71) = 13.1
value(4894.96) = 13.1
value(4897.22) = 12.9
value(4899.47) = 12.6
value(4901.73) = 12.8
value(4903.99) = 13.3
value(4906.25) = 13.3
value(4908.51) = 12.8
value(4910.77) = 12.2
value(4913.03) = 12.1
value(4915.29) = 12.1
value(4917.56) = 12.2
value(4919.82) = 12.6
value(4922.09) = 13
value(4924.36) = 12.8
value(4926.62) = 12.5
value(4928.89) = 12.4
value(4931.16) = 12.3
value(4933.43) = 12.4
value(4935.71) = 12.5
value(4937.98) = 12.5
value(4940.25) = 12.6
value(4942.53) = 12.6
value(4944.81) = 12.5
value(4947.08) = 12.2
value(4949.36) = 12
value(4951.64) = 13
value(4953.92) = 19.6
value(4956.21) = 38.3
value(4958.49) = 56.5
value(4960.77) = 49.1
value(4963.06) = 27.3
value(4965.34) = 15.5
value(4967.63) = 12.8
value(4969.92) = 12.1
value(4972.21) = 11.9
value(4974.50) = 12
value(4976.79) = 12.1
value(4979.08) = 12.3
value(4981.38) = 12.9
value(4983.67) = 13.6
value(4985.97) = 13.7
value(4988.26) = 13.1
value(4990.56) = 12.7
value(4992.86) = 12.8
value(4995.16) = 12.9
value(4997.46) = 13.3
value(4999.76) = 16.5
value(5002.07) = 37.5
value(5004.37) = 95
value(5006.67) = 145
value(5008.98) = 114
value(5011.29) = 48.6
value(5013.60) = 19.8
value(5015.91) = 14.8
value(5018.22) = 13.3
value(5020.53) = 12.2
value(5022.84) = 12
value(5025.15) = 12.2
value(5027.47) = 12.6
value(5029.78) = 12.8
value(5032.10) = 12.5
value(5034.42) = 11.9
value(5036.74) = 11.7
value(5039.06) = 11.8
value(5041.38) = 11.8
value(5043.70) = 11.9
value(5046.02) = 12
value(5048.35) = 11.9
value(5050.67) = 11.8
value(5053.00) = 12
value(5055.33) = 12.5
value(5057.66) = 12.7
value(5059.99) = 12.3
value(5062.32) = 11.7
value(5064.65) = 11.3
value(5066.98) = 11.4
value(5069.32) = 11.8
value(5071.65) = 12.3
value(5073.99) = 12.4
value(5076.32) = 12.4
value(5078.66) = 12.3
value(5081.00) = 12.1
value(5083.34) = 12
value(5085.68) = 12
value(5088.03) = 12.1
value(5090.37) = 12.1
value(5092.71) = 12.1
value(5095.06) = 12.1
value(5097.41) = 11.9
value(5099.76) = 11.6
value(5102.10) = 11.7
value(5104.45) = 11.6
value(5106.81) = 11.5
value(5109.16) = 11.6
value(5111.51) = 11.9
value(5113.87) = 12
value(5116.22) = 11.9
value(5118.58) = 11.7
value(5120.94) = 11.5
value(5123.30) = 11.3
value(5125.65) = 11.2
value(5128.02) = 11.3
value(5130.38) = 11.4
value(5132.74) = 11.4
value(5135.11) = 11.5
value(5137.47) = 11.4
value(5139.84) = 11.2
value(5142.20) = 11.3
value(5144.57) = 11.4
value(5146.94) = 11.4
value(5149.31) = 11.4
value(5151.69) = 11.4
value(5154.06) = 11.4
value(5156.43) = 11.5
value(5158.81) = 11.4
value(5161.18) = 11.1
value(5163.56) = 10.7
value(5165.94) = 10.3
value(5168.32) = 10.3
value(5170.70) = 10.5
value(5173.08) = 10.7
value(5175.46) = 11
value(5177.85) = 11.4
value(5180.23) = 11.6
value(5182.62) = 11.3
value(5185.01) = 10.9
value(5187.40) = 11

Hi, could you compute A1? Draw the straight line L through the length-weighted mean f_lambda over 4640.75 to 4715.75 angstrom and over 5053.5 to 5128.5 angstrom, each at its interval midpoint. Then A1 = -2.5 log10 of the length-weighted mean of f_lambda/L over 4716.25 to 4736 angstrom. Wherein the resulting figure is 0.06 mag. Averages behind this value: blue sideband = 14.2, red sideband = 11.9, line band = 13.2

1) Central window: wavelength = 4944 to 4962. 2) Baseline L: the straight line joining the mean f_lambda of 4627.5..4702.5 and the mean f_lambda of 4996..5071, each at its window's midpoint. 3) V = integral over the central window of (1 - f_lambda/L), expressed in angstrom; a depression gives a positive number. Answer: -3.88 angstrom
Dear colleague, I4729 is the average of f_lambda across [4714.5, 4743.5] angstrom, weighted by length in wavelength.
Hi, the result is 13.3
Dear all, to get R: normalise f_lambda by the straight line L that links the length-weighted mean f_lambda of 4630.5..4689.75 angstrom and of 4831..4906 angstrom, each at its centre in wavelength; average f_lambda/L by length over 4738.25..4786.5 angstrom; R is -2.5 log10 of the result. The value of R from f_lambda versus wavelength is 0.33 mag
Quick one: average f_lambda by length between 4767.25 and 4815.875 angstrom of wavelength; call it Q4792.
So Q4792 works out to 13.3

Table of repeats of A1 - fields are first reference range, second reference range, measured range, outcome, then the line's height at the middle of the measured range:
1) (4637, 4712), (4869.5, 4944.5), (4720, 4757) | 0.05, 13.8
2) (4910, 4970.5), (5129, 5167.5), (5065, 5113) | 0.09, 13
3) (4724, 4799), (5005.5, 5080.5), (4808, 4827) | 0.12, 14.8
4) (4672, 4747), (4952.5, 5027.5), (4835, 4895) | -0.12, 22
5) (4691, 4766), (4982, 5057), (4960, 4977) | 0.19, 22.6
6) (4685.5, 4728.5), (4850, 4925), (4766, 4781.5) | 0.24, 16.9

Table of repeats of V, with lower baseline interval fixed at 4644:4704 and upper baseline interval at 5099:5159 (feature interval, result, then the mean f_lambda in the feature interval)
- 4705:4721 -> 0.5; 13.6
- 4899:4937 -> 0.6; 12.6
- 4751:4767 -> 0.5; 13.4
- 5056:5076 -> -0.2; 12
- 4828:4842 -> 0.4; 12.9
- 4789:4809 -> 0.5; 13.1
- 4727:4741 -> 0.6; 13.3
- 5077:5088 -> -0.3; 12.1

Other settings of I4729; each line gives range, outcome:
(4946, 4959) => 23.8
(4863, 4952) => 14.8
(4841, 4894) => 25.9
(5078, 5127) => 11.8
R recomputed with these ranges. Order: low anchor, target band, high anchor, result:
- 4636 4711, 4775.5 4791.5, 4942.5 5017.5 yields 0.41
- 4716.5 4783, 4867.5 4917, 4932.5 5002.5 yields 0.25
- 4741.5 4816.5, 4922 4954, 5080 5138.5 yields -0.02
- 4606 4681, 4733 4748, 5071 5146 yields 0.03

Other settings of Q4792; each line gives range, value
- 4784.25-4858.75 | 14.5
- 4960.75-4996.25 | 15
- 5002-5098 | 21.2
